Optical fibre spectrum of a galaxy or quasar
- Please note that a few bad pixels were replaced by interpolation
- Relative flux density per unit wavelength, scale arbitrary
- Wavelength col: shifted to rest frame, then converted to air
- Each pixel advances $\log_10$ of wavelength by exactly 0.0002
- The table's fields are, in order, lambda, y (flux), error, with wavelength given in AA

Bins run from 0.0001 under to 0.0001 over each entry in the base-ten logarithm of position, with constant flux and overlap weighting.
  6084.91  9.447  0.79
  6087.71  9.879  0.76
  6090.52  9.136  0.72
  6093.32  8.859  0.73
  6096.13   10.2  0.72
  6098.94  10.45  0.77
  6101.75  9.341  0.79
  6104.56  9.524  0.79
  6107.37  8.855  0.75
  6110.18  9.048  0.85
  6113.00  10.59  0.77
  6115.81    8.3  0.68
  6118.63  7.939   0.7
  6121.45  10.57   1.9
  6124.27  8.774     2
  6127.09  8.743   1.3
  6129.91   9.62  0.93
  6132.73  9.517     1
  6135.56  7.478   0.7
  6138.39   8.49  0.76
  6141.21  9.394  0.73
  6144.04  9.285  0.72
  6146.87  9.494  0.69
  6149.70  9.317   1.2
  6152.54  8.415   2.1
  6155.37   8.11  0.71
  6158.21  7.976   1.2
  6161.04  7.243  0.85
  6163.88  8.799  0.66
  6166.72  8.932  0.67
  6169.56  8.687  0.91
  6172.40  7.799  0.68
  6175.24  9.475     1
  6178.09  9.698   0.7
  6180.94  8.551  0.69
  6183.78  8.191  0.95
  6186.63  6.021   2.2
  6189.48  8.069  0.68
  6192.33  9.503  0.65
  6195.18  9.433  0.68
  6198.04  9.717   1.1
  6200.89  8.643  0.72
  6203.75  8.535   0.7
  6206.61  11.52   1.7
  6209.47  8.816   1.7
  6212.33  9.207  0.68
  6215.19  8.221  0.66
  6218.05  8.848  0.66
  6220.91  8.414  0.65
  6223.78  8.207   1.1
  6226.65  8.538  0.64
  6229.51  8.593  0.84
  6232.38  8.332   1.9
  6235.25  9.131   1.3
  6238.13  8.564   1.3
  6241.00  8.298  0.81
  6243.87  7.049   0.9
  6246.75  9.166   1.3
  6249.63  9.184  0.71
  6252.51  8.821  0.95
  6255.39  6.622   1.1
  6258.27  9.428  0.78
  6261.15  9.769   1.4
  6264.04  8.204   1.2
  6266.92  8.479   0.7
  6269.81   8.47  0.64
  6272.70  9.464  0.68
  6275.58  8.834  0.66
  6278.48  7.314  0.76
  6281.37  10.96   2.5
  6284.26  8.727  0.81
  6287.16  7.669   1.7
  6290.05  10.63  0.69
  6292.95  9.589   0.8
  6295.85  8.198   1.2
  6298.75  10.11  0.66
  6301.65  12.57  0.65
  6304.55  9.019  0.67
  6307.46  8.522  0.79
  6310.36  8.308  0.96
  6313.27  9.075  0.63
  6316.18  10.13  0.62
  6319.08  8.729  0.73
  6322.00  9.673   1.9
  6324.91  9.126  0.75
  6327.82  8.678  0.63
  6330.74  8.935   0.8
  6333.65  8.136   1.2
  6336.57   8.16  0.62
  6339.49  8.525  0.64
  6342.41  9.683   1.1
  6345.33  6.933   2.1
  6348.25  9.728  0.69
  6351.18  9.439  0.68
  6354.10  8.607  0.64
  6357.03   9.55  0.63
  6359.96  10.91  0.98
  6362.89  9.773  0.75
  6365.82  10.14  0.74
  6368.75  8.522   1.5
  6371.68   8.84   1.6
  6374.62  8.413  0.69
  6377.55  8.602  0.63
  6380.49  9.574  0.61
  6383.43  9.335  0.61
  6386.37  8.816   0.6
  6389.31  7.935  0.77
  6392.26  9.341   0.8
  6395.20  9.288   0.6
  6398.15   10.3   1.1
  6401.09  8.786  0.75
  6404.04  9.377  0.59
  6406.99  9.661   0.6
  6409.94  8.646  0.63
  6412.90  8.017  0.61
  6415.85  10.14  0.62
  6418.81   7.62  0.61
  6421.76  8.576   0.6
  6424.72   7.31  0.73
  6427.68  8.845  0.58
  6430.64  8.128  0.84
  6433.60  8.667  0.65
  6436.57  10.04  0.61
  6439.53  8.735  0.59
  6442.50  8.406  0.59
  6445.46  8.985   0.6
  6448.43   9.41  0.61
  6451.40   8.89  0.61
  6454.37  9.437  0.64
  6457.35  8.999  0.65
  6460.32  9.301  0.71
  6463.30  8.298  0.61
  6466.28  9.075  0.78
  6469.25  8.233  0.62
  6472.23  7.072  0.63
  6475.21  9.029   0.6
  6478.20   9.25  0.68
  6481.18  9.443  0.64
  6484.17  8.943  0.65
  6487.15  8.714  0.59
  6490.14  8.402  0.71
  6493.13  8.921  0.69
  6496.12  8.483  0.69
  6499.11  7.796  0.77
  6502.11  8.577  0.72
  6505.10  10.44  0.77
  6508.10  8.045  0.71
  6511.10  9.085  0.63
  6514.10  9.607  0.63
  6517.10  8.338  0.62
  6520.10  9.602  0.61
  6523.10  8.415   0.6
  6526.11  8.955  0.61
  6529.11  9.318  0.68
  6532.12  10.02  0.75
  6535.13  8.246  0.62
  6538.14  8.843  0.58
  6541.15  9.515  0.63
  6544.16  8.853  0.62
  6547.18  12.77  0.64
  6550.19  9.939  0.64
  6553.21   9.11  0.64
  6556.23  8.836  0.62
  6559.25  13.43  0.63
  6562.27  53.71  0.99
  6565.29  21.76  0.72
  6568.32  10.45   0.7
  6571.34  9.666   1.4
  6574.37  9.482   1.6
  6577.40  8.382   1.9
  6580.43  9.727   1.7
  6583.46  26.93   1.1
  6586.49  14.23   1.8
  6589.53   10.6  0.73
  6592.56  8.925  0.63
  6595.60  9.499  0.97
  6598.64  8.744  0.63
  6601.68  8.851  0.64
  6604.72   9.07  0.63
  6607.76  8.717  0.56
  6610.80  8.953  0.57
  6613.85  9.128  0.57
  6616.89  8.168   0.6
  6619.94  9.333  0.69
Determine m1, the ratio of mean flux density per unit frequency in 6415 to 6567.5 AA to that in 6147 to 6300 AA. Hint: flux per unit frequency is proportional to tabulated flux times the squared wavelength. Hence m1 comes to 1.27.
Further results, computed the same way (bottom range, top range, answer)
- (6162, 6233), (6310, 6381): 1.09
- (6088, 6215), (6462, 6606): 1.37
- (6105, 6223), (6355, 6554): 1.12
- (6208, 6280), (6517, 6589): 1.66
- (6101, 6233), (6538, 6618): 1.61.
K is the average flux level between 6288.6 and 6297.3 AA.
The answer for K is 9.47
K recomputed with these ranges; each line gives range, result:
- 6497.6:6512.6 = 8.79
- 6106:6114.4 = 9.5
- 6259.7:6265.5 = 8.99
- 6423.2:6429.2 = 8.08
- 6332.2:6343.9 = 8.62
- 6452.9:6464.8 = 9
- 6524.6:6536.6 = 9.13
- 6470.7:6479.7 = 8.45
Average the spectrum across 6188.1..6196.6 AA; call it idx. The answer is 9.01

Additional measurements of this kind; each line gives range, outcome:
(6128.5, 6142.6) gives 8.9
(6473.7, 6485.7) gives 9.16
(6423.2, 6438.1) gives 8.6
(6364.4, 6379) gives 8.9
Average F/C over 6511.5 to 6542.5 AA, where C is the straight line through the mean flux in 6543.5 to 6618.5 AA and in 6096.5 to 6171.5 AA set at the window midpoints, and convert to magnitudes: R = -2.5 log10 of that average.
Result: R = 0.33 mag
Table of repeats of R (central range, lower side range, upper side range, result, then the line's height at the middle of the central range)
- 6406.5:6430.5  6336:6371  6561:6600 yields 0.27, 10.9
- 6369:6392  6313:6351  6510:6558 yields 0.03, 9.01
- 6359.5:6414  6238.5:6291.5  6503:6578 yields 0.11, 10.1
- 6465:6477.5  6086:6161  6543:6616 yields 0.39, 12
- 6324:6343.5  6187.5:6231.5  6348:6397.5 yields 0.05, 9.15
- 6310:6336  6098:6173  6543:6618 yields 0.17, 10.5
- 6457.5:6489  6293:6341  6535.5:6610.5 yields 0.28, 11.4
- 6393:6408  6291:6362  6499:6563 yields 0.04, 9.85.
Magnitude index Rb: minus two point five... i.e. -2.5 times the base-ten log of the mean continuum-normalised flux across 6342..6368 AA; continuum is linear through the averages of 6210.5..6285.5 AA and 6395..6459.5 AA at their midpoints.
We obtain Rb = -0.07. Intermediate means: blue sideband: 8.65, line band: 9.38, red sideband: 8.92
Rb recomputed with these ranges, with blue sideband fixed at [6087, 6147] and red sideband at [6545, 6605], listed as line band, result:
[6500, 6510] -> 0.41 mag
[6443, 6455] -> 0.34 mag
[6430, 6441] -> 0.35 mag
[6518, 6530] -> 0.42 mag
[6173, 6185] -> 0.11 mag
